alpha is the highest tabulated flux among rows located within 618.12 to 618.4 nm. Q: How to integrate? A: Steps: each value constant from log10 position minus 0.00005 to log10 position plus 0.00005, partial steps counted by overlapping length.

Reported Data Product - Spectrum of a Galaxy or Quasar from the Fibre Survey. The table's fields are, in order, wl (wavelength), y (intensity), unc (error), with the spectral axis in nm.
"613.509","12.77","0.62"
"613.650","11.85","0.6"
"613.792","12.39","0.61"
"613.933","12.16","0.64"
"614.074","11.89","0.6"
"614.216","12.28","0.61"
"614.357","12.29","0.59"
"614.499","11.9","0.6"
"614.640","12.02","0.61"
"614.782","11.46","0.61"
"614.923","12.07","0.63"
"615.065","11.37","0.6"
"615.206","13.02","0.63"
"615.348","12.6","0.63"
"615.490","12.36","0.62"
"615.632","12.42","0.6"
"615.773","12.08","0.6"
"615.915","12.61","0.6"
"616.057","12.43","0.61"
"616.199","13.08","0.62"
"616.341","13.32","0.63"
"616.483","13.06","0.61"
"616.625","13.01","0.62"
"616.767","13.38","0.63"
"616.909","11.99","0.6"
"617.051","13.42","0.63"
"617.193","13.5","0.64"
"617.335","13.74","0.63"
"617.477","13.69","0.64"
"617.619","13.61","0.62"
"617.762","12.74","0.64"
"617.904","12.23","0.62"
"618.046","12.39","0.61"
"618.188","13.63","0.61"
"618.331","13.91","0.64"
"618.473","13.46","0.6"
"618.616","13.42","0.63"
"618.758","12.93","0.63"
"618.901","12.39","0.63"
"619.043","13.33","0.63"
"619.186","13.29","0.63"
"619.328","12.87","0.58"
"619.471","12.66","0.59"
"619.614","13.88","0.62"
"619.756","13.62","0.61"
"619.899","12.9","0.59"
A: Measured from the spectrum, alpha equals 13.91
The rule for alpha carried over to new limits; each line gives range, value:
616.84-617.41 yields 13.74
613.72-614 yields 12.39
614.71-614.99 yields 12.07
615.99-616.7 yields 13.32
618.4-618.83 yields 13.46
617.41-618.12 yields 13.69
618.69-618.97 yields 12.93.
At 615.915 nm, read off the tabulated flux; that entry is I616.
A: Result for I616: 12.61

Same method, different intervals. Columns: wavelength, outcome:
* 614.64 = 12.02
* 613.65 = 11.85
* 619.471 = 12.66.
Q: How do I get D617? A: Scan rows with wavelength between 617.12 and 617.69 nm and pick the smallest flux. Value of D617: 13.5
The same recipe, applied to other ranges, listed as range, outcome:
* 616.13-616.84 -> 13.01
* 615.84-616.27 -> 12.43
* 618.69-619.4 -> 12.39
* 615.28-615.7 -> 12.36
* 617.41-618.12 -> 12.23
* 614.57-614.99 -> 11.46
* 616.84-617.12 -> 11.99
